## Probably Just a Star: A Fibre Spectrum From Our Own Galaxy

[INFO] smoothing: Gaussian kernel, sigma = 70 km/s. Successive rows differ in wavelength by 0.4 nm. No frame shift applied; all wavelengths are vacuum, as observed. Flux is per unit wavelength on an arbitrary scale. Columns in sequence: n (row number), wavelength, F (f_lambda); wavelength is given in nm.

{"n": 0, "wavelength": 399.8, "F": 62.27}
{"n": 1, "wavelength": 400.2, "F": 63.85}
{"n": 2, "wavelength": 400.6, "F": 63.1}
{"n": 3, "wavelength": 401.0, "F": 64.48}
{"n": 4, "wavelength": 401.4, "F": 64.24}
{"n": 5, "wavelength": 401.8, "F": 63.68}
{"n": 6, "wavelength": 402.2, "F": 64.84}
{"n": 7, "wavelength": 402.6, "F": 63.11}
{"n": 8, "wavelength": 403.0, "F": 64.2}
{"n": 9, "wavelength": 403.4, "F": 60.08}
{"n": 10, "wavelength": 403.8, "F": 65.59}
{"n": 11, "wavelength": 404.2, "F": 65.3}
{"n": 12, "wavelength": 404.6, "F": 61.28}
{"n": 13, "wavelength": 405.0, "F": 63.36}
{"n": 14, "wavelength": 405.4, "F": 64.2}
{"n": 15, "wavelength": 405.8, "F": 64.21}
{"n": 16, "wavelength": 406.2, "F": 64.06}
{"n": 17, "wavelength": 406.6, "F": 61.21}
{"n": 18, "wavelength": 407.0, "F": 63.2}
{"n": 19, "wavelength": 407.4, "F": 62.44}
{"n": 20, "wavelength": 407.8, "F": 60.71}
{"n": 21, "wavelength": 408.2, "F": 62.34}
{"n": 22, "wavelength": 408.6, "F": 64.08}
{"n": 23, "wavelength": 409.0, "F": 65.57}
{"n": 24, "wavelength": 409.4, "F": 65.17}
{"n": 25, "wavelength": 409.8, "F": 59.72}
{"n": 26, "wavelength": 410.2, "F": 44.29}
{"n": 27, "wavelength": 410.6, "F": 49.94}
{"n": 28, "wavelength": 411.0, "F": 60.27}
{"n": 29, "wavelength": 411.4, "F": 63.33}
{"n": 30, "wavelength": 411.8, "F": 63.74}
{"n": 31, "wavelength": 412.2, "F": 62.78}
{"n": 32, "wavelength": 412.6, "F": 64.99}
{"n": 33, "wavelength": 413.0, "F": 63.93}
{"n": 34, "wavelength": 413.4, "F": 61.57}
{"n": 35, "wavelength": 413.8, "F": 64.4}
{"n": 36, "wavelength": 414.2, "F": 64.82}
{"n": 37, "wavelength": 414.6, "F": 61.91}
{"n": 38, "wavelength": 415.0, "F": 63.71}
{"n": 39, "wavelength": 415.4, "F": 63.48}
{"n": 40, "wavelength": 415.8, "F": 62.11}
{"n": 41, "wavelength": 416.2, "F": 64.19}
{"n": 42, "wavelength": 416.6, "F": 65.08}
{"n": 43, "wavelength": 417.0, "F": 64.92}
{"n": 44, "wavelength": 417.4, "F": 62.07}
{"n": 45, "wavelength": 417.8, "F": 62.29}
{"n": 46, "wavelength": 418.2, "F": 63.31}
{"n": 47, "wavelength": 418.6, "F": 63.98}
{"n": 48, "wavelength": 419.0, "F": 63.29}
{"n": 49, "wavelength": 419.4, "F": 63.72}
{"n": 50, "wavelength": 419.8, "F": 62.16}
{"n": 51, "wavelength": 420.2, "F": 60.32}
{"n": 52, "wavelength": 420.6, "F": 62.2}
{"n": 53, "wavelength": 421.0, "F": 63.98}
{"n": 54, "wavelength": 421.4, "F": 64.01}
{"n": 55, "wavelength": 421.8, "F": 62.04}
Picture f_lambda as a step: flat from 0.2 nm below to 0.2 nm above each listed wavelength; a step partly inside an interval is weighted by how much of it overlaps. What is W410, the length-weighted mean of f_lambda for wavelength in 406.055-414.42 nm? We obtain 61.5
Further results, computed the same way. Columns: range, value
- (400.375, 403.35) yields 63.8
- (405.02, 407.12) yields 63.4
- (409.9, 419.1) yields 61.9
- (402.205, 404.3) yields 63.7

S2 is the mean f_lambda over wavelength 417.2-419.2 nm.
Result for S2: 63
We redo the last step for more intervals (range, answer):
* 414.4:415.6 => 63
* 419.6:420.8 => 61.6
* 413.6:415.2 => 63.7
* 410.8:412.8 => 63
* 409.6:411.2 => 53.6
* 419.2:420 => 62.9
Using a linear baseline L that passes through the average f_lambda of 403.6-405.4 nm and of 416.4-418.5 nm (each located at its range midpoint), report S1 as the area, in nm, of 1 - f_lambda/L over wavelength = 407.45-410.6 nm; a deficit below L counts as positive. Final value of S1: 0.201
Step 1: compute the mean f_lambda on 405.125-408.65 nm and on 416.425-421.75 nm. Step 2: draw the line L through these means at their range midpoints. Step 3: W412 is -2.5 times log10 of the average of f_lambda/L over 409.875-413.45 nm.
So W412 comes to 0.06 mag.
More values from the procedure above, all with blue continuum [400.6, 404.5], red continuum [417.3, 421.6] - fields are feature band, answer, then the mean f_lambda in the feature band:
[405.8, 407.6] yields 0.01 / 62.9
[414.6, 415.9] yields 0.00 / 63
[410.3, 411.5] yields 0.13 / 56.3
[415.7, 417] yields -0.02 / 64.1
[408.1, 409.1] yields -0.01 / 64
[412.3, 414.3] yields -0.01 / 63.8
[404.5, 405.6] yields 0.01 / 63.1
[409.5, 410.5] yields 0.19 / 53.1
